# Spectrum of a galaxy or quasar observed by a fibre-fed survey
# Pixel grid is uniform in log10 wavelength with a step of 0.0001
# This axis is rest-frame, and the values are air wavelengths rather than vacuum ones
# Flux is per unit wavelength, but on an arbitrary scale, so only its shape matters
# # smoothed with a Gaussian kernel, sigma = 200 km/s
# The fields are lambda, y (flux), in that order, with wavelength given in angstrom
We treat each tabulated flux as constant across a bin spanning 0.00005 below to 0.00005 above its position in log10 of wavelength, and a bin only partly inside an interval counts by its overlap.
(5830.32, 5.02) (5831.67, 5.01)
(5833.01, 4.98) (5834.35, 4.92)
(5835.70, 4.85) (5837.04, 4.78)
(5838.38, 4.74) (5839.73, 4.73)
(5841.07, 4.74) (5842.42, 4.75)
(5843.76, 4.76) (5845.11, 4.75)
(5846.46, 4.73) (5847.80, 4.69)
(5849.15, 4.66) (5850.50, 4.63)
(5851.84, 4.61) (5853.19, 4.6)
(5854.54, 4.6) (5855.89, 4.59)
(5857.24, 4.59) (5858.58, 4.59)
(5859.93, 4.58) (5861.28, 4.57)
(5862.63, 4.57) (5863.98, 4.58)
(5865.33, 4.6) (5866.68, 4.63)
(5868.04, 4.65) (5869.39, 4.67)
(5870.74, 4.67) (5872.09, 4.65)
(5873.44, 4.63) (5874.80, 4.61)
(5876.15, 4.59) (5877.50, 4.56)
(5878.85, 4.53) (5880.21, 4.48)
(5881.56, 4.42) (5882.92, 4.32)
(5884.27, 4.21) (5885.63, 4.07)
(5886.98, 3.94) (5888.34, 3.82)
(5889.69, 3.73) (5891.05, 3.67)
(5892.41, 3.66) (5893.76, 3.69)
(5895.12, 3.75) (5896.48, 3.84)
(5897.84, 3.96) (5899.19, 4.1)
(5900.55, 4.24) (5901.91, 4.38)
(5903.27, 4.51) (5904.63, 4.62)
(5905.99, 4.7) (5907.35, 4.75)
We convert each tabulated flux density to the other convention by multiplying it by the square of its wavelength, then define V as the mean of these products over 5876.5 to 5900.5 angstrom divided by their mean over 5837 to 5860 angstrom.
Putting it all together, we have 0.88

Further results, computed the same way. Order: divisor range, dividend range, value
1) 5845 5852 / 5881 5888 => 0.90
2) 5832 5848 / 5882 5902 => 0.84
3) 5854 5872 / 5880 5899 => 0.87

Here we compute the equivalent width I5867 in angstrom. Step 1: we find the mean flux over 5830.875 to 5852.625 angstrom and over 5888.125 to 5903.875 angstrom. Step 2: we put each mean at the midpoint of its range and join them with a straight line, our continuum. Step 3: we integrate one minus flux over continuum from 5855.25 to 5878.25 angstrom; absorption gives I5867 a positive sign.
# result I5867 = -1.15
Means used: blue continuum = 4.77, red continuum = 3.95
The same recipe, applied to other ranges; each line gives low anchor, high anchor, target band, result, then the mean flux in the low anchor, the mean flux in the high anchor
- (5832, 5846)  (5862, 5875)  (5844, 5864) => 0.36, 4.8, 4.62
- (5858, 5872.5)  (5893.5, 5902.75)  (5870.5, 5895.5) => 0.53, 4.61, 4.02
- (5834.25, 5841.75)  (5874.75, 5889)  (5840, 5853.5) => -0.02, 4.78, 4.31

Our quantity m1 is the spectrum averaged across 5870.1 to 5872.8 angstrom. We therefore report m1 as 4.67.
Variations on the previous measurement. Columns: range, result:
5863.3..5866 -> 4.59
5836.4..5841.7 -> 4.75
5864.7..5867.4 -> 4.6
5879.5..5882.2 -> 4.45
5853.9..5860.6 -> 4.59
